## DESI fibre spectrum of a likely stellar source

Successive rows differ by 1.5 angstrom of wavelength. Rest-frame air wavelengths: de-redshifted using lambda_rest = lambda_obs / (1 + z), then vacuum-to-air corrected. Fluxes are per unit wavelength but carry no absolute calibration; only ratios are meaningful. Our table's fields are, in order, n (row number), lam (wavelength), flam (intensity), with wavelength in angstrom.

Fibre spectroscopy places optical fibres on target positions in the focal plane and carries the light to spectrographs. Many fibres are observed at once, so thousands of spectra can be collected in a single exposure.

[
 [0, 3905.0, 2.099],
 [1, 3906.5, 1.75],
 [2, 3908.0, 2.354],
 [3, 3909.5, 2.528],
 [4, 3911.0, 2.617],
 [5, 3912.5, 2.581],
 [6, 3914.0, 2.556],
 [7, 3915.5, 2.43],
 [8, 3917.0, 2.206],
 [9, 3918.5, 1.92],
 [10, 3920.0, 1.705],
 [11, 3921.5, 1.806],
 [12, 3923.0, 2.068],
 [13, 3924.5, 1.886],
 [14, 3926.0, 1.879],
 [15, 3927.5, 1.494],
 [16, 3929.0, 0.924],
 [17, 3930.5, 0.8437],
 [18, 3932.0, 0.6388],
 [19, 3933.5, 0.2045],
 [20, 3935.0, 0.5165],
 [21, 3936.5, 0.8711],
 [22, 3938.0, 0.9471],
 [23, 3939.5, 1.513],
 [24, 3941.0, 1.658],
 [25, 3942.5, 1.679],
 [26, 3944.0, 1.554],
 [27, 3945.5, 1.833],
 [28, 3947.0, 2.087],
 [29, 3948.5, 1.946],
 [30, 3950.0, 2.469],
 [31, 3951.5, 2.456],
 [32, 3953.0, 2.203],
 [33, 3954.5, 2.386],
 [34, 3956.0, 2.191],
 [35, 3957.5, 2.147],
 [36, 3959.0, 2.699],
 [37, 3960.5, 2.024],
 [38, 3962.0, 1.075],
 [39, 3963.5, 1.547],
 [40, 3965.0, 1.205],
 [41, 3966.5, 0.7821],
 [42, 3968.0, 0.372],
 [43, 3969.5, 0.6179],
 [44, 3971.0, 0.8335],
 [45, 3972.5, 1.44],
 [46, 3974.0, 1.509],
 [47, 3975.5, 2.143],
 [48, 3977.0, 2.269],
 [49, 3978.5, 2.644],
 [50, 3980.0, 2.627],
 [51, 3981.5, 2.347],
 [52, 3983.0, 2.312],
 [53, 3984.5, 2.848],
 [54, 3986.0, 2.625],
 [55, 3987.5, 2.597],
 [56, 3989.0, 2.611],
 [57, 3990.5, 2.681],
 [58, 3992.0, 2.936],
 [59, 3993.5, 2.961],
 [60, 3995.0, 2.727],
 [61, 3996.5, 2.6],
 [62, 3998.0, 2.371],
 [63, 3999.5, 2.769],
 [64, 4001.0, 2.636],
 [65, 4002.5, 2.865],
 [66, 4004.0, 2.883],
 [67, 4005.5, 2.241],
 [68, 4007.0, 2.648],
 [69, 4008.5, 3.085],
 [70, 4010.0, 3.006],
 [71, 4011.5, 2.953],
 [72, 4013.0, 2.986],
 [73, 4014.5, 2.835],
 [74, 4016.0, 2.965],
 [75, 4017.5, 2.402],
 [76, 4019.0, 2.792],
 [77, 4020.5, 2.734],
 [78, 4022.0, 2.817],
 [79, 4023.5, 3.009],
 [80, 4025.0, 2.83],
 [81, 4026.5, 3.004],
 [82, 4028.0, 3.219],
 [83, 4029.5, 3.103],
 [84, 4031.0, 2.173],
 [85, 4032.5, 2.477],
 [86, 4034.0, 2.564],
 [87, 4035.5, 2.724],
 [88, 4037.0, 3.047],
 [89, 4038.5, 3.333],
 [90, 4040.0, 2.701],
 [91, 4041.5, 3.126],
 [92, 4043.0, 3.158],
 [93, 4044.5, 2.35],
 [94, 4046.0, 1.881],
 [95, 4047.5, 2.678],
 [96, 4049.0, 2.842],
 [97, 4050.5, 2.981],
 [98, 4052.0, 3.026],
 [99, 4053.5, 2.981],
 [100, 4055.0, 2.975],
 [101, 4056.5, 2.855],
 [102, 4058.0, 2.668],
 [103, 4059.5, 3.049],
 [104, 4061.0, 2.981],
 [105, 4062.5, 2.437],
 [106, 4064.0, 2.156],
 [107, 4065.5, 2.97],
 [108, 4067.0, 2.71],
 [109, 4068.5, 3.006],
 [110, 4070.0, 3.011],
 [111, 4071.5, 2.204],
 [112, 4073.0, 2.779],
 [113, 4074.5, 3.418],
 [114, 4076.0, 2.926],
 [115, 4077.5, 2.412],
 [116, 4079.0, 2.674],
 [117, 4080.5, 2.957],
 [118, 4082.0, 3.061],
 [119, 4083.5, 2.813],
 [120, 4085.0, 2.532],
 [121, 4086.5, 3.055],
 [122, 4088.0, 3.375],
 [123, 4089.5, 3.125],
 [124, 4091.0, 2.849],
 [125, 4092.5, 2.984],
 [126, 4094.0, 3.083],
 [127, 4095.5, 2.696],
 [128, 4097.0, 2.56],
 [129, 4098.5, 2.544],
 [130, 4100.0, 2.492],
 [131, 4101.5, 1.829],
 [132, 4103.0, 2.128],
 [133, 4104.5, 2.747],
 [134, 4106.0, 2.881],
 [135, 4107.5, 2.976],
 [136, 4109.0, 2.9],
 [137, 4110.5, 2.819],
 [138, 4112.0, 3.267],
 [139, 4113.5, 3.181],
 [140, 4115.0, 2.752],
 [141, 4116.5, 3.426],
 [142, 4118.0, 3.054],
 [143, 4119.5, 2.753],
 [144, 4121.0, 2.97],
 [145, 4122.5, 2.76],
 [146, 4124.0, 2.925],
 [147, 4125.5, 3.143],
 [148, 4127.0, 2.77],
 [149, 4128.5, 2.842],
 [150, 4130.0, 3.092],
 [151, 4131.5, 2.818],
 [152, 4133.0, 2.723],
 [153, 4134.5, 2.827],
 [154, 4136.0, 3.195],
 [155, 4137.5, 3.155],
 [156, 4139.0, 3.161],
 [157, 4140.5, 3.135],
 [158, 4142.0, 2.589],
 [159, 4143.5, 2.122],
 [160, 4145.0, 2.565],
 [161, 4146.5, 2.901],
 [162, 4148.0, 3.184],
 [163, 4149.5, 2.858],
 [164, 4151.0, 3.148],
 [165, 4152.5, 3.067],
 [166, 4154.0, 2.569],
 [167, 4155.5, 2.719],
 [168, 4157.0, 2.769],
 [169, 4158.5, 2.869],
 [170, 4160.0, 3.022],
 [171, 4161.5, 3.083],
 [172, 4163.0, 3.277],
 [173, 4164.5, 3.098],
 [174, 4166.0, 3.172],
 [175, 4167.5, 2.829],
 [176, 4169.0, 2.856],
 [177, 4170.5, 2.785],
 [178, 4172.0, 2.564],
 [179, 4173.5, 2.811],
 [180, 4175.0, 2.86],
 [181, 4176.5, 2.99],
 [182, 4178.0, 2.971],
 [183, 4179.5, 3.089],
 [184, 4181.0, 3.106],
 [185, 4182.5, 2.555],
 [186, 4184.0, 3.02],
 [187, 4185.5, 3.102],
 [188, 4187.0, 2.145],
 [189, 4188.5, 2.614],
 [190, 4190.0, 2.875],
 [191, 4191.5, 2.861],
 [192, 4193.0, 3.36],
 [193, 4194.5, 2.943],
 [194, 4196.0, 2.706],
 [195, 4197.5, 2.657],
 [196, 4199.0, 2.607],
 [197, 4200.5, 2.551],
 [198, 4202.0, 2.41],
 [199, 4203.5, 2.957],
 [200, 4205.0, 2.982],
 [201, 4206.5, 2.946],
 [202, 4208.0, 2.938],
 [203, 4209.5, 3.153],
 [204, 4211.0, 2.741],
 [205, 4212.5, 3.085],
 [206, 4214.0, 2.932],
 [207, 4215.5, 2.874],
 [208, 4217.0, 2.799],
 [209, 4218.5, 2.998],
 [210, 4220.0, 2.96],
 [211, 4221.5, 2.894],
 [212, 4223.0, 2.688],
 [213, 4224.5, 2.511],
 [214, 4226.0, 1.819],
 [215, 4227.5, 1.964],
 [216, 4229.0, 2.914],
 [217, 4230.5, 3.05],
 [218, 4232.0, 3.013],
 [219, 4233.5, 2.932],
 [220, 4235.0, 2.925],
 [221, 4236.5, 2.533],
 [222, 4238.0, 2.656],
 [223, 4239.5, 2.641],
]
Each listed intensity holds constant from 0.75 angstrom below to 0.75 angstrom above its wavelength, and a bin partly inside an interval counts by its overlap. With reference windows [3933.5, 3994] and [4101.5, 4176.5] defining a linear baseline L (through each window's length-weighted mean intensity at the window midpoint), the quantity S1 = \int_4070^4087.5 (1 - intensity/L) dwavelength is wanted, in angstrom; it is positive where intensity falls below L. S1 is -1.9 angstrom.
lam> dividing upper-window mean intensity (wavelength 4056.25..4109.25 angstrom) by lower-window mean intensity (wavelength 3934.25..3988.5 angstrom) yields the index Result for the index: 1.5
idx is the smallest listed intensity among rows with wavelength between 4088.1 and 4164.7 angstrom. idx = 1.829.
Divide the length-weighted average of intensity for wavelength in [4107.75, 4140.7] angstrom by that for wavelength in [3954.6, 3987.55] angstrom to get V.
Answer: 1.6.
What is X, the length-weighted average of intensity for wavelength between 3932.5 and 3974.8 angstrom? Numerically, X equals 1.52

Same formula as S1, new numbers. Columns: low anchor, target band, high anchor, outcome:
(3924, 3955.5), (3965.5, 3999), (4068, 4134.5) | -4.1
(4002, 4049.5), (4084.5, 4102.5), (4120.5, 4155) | 0.6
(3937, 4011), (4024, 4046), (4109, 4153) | -3.3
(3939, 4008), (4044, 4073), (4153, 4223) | -3.7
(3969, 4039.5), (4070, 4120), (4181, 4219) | -2.2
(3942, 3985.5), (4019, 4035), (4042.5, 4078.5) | -2.2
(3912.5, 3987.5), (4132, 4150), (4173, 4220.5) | -1.8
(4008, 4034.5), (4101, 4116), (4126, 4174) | 0.5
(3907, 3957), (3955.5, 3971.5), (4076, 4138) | 4.6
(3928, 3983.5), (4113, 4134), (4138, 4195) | -2.5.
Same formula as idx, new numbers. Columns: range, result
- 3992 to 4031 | 2.173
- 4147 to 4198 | 2.145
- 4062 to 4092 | 2.156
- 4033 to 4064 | 1.881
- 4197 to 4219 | 2.41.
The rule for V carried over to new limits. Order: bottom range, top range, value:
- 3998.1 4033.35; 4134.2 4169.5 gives 1.05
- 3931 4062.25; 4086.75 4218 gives 1.23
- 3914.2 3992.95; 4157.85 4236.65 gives 1.58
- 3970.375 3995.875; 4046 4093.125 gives 1.20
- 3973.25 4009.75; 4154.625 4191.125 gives 1.11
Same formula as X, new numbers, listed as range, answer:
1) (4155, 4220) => 2.88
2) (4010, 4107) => 2.79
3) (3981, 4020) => 2.72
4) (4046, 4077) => 2.81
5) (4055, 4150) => 2.84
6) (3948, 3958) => 2.27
